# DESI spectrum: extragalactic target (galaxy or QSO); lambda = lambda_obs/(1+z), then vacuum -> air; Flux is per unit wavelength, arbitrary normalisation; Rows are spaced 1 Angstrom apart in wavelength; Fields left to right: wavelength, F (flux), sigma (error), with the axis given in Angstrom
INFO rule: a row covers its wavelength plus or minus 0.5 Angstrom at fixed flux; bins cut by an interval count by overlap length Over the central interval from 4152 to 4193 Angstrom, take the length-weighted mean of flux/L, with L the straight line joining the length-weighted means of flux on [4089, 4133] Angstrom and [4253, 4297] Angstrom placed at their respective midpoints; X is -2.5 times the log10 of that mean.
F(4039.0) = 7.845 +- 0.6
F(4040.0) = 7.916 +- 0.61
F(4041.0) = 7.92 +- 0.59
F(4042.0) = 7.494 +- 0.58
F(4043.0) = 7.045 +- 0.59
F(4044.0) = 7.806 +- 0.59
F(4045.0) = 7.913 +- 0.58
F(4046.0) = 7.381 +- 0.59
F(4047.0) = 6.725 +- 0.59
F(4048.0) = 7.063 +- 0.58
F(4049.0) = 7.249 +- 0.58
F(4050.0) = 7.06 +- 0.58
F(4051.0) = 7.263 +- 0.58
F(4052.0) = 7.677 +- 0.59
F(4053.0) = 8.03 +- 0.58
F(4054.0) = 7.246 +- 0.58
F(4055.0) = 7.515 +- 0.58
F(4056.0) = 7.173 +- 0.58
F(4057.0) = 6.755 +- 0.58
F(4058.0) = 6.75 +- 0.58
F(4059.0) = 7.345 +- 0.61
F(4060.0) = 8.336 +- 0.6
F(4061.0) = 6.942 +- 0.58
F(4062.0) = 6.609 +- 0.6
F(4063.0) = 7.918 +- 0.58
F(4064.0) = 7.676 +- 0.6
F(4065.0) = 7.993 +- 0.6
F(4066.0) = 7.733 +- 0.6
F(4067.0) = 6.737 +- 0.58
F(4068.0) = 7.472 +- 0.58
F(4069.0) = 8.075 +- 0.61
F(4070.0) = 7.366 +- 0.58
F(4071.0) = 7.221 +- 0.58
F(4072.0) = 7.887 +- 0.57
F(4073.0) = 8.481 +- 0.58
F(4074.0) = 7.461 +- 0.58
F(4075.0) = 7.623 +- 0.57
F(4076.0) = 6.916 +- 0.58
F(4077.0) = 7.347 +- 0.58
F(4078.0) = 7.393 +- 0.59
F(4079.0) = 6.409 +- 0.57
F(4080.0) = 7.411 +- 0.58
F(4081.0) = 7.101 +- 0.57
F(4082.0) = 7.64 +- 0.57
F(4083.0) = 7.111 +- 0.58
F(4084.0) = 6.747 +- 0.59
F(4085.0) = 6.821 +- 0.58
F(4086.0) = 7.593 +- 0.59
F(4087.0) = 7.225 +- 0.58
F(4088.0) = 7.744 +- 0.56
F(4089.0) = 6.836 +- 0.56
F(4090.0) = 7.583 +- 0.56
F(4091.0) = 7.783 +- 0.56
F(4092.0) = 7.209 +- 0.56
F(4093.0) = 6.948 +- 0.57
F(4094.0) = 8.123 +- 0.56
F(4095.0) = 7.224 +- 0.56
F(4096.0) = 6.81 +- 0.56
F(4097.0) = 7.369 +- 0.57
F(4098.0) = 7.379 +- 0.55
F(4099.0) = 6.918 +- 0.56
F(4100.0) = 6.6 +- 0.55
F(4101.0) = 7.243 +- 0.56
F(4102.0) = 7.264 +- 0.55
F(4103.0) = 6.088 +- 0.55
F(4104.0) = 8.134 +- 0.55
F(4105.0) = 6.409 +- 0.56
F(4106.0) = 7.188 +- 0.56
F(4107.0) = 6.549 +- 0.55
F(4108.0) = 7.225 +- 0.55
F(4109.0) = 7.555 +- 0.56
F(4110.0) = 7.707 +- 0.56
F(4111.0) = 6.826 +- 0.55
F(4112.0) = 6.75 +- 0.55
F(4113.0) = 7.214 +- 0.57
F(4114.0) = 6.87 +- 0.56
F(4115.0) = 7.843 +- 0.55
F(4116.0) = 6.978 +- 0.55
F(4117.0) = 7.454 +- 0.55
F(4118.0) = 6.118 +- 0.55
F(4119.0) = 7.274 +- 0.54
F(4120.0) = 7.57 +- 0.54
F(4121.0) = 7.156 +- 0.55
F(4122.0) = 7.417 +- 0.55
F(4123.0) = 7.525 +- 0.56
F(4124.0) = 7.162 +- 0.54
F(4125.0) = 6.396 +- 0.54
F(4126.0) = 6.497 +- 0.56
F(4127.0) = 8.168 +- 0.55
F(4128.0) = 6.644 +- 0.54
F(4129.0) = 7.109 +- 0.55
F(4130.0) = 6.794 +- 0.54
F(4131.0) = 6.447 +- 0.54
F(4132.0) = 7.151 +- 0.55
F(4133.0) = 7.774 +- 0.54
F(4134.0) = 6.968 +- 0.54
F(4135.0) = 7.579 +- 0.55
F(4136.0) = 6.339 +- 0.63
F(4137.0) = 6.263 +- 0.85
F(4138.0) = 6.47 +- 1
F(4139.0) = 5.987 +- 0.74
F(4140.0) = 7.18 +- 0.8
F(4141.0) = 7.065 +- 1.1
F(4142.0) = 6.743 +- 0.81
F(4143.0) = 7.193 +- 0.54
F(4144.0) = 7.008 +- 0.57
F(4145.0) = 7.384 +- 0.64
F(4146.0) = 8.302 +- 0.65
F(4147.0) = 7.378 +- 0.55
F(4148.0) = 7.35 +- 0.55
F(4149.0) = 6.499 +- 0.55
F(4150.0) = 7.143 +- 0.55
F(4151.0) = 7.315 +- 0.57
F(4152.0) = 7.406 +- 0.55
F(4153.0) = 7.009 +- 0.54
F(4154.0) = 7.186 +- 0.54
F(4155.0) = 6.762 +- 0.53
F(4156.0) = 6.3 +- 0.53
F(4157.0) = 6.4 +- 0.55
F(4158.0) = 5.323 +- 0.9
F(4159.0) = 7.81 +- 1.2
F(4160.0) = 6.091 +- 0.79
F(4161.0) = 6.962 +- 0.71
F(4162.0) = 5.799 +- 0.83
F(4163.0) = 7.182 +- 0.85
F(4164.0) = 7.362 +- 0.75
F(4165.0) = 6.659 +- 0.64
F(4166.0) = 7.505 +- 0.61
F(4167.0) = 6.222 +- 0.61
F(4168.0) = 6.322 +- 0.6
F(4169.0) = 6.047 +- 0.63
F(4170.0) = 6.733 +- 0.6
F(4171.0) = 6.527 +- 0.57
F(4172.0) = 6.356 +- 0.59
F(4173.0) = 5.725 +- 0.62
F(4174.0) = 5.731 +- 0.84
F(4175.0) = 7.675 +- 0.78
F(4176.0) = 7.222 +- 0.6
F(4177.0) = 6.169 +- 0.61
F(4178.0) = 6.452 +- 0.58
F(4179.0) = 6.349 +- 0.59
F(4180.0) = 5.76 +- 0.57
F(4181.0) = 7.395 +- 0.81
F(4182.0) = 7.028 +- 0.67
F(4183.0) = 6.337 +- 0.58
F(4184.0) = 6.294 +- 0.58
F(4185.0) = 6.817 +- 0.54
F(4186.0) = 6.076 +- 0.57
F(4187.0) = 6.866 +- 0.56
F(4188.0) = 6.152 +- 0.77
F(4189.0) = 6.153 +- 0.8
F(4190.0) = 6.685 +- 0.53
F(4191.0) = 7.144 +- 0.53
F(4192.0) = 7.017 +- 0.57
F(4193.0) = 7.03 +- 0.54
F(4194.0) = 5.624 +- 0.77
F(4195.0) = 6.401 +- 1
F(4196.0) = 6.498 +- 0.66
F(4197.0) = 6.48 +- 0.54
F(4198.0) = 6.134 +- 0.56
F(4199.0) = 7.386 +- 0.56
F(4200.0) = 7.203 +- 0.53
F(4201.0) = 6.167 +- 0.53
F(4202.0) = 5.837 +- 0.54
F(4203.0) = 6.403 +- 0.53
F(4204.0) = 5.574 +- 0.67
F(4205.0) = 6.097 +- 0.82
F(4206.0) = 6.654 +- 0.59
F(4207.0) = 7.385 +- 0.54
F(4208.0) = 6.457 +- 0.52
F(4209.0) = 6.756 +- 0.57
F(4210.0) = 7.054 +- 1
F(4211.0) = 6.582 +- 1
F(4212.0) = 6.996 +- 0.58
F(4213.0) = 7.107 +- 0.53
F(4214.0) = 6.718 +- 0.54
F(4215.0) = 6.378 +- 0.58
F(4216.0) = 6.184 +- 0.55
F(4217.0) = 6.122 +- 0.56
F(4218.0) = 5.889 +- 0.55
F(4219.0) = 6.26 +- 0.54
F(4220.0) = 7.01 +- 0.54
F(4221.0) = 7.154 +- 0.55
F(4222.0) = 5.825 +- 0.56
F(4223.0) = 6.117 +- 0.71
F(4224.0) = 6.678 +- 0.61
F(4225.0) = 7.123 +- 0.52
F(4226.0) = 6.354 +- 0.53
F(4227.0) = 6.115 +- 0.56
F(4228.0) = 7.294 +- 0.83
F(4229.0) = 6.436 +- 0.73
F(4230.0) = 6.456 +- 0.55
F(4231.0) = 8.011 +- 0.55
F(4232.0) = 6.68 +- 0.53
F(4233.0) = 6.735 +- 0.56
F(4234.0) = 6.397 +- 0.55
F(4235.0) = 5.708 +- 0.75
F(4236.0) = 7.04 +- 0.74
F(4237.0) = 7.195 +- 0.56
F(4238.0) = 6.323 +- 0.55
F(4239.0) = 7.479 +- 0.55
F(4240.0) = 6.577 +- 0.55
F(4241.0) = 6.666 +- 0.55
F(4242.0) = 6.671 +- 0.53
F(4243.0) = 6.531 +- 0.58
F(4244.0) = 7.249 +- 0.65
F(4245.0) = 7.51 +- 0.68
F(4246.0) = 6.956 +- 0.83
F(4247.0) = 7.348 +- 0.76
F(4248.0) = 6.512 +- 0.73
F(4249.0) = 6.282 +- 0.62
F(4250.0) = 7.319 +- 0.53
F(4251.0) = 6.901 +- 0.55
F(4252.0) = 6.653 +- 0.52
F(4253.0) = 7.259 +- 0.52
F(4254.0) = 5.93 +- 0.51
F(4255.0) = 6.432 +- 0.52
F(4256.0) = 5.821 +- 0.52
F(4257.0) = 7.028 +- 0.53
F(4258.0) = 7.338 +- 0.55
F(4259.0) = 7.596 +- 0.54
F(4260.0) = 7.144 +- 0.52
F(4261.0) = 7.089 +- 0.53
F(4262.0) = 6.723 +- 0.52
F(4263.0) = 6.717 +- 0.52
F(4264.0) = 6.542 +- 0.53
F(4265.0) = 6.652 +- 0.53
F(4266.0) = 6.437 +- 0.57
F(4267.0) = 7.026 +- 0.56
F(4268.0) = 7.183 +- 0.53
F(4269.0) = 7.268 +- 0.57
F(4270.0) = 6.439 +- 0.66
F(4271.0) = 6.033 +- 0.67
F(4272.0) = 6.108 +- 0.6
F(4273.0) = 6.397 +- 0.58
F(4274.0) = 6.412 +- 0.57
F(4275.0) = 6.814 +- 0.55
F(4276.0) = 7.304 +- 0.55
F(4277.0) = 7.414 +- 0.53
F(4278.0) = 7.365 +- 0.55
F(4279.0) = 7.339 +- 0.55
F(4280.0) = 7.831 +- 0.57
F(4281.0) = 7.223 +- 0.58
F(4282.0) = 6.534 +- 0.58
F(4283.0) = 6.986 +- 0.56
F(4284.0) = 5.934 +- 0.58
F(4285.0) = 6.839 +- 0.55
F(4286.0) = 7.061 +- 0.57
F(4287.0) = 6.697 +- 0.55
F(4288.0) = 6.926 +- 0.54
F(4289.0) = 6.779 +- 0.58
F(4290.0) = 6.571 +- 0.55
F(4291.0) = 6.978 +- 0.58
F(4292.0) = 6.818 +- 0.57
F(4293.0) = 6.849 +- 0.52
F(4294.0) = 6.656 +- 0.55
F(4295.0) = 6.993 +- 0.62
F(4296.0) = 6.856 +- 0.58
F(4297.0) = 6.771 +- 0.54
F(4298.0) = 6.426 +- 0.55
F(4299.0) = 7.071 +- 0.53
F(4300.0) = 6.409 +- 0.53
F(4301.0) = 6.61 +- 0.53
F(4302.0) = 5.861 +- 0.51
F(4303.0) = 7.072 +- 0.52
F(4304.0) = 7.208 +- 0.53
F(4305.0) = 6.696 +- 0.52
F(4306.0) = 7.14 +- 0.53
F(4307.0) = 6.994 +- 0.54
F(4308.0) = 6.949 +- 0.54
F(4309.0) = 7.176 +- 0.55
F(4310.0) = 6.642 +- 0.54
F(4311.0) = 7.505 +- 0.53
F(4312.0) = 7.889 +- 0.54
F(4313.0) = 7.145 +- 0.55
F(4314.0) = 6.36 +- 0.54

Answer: 0.07 mag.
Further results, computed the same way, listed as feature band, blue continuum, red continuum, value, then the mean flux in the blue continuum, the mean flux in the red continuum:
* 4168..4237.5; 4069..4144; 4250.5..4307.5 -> 0.065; 7.15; 6.81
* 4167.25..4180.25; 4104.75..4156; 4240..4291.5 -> 0.096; 7.06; 6.84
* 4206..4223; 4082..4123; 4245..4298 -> 0.055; 7.18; 6.83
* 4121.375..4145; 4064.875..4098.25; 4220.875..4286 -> 0.036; 7.37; 6.79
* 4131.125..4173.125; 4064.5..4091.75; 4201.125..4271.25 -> 0.036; 7.39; 6.69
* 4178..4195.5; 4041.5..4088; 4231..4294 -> 0.080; 7.37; 6.82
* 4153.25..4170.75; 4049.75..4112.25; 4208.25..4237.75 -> 0.046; 7.3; 6.63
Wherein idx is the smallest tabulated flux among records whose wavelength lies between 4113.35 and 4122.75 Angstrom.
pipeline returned 6.118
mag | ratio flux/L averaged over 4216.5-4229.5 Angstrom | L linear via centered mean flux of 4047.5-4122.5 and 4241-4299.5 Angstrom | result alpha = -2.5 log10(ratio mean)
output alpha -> 0.07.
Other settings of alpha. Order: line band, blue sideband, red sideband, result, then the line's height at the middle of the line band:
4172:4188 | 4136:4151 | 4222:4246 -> 0.06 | 6.89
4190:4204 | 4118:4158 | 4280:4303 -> 0.06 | 6.91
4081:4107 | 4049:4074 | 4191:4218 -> 0.01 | 7.26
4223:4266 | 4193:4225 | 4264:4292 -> -0.02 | 6.67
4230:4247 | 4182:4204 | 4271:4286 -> -0.03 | 6.7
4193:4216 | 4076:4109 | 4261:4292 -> 0.07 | 6.96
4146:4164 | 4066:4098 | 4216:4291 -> 0.04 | 7.1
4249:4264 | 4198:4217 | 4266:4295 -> -0.01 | 6.76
